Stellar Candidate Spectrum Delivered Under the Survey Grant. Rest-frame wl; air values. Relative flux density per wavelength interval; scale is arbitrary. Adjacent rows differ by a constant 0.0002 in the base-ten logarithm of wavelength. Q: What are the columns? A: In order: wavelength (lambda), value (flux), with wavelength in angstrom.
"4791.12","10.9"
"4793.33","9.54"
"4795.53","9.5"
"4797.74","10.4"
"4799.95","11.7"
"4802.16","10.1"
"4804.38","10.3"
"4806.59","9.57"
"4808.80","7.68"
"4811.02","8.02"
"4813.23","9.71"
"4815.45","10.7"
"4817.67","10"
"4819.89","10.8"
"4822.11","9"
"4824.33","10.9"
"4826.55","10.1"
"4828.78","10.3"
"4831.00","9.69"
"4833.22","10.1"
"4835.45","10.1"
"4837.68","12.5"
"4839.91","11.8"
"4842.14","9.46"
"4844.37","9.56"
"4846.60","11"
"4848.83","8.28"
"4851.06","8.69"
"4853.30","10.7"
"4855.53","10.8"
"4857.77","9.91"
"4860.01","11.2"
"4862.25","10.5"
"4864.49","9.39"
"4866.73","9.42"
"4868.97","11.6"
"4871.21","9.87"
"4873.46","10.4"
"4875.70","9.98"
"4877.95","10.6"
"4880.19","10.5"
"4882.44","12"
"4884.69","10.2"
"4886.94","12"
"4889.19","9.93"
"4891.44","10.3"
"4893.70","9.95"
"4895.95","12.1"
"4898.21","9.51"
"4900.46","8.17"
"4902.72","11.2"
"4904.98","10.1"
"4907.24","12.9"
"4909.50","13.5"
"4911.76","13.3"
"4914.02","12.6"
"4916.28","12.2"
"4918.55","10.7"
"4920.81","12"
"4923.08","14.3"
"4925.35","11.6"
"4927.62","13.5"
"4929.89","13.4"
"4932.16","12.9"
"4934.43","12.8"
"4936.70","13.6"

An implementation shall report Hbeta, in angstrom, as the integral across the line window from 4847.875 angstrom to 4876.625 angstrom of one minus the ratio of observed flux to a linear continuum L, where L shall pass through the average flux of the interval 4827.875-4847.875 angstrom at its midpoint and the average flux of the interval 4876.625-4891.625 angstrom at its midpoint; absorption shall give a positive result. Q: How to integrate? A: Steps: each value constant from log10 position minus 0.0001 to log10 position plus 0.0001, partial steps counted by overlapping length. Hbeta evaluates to 1.6 angstrom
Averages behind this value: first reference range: 10.5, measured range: 10.1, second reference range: 10.8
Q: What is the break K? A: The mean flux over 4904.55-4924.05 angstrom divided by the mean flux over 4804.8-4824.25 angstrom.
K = 1.31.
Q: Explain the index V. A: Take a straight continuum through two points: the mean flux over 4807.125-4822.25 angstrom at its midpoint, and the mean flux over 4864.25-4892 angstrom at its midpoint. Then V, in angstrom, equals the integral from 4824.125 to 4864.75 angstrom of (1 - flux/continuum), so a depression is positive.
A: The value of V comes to -1.3 angstrom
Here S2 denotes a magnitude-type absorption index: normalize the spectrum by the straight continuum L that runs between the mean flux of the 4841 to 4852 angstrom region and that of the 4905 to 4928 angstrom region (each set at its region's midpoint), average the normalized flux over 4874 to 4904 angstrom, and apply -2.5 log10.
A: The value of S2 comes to 0.08 mag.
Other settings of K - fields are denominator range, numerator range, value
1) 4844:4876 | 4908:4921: 1.23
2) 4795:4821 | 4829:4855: 1.03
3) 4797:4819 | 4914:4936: 1.29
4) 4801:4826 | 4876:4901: 1.08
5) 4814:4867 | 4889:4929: 1.14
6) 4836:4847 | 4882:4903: 0.97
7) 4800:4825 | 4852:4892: 1.08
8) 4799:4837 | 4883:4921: 1.13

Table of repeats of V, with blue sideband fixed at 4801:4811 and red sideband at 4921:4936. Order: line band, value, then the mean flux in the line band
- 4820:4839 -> -0.73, 10.4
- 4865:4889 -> 1.79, 10.6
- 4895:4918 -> 1.55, 11.5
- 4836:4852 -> 0.34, 10.2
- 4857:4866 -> 0.61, 10.2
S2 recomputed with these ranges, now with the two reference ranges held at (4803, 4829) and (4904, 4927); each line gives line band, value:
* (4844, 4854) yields 0.11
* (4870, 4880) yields 0.10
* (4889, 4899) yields 0.13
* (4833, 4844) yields -0.04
